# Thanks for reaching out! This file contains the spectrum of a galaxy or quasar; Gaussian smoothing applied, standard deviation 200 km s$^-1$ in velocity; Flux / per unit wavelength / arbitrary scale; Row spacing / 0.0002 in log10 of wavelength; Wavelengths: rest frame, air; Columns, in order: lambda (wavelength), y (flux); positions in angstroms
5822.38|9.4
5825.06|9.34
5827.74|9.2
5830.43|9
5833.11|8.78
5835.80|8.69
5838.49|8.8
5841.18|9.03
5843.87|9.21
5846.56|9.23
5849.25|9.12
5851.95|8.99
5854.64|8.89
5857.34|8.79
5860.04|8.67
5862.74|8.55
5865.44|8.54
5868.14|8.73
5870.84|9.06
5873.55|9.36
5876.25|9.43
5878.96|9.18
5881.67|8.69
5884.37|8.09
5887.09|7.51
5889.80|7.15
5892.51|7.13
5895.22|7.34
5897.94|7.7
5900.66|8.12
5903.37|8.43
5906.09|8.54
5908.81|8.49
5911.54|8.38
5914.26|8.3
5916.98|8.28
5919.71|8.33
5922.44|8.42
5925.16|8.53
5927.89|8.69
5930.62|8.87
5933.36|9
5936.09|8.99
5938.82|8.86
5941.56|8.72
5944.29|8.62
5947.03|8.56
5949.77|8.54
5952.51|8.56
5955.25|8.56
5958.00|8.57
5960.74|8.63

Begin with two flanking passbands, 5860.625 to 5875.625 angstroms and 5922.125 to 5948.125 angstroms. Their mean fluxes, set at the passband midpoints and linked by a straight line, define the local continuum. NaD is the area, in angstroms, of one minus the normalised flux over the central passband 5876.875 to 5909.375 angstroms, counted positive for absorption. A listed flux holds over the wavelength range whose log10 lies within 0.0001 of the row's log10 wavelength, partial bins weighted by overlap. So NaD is 2.8 angstroms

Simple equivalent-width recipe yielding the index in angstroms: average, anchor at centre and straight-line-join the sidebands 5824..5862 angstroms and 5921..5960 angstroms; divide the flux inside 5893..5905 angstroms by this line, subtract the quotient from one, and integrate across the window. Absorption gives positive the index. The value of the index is 1.29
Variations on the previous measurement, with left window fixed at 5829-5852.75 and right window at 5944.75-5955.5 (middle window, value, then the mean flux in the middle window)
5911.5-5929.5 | 0.5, 8.43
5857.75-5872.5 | 0.3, 8.73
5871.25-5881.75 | -0.4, 9.21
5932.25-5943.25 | -0.4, 8.89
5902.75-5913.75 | 0.3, 8.45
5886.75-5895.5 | 1.5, 7.26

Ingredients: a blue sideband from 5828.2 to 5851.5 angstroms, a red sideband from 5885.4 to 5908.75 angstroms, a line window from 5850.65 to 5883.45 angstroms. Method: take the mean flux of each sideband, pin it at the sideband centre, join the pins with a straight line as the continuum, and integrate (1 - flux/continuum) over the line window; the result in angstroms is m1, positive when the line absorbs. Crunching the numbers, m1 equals -1.9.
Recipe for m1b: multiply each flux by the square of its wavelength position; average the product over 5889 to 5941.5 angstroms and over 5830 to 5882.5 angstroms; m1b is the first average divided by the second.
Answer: 0.9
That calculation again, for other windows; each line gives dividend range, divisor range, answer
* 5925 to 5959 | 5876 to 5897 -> 1.11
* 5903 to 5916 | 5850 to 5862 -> 0.97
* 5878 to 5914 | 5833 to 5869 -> 0.92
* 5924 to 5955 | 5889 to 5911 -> 1.12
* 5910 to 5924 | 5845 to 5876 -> 0.95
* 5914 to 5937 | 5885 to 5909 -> 1.11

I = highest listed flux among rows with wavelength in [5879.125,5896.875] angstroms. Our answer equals 8.69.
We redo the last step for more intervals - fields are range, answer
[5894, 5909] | 8.54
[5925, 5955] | 9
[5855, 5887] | 9.43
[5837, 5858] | 9.23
